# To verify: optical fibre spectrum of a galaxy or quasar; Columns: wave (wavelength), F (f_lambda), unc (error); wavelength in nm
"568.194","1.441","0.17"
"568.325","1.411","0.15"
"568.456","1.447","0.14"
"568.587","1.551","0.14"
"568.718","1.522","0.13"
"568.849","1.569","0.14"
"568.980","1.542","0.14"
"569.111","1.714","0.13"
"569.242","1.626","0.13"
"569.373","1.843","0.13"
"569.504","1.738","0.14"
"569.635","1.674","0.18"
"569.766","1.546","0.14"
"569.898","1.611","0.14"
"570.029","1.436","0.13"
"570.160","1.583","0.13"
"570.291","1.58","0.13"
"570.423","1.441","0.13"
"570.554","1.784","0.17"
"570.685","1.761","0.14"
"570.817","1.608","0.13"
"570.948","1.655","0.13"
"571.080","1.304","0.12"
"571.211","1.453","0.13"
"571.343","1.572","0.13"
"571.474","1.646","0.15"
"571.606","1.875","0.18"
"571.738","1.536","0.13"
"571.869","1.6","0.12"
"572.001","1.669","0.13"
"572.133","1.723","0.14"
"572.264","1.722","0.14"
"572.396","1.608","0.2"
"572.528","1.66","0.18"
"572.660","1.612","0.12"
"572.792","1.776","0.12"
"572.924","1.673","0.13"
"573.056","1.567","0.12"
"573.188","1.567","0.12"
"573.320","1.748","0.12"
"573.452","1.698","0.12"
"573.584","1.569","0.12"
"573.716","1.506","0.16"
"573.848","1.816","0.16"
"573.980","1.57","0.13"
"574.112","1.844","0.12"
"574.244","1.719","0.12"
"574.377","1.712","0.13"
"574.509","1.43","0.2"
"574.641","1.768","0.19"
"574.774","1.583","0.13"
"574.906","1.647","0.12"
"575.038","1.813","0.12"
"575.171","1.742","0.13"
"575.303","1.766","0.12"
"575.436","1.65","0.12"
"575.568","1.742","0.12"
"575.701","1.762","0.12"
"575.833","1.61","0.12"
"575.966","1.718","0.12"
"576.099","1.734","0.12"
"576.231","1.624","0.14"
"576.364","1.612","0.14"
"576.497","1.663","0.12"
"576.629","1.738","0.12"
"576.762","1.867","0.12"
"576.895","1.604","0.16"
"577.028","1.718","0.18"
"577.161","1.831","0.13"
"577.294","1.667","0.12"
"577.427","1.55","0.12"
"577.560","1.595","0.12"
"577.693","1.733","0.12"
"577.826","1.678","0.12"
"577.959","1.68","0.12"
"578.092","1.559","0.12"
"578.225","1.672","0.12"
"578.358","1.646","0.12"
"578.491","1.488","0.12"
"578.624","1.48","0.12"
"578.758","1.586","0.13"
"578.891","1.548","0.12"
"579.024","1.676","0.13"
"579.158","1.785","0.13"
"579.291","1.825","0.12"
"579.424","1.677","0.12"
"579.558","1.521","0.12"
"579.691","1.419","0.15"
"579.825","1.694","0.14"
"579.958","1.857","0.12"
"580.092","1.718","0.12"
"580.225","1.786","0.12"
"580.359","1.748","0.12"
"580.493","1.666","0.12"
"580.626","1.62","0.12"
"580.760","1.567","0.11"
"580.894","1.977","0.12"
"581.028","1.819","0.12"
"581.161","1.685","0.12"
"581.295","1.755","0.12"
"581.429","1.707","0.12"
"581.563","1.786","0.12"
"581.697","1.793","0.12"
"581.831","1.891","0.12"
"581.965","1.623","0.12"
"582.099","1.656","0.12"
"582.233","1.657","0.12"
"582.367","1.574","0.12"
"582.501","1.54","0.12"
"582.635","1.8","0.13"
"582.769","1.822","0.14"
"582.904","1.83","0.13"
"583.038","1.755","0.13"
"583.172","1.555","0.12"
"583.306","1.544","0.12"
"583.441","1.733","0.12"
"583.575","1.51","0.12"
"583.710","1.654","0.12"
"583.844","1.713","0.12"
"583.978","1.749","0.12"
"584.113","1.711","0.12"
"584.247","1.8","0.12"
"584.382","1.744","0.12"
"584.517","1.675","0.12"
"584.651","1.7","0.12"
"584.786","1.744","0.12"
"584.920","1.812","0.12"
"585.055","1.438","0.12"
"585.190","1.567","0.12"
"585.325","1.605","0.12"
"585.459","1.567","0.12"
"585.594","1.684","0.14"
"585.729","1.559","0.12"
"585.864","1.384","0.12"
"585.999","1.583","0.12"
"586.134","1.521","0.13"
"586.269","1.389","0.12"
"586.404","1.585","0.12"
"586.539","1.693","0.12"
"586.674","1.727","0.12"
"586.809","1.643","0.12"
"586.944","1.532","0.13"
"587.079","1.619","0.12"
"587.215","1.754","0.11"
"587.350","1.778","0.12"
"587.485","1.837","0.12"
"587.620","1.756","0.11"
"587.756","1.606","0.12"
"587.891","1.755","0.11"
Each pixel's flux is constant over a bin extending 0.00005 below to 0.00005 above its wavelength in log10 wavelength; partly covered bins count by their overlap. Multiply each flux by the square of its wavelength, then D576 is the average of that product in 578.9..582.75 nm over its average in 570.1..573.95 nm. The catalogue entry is 1.1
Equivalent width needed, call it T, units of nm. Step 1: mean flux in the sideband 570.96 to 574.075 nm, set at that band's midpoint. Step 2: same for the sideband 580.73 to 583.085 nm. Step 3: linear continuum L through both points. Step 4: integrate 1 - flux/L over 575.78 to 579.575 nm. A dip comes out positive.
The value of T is 0.067 nm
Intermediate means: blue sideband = 1.63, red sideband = 1.74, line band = 1.66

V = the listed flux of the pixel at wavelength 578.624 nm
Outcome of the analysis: 1.48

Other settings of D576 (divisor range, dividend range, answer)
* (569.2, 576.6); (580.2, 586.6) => 1.05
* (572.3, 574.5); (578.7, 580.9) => 1.03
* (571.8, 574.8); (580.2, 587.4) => 1.04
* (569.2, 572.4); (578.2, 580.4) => 1.05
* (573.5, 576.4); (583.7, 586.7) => 1.01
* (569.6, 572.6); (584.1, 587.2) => 1.06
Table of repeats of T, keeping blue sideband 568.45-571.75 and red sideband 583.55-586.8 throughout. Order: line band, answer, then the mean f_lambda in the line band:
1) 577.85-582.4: -0.17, 1.68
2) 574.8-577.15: -0.13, 1.71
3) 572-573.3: -0.04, 1.66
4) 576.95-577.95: -0.04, 1.68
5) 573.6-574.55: -0.03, 1.66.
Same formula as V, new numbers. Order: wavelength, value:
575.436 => 1.65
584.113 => 1.711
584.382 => 1.744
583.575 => 1.51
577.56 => 1.595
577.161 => 1.831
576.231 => 1.624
